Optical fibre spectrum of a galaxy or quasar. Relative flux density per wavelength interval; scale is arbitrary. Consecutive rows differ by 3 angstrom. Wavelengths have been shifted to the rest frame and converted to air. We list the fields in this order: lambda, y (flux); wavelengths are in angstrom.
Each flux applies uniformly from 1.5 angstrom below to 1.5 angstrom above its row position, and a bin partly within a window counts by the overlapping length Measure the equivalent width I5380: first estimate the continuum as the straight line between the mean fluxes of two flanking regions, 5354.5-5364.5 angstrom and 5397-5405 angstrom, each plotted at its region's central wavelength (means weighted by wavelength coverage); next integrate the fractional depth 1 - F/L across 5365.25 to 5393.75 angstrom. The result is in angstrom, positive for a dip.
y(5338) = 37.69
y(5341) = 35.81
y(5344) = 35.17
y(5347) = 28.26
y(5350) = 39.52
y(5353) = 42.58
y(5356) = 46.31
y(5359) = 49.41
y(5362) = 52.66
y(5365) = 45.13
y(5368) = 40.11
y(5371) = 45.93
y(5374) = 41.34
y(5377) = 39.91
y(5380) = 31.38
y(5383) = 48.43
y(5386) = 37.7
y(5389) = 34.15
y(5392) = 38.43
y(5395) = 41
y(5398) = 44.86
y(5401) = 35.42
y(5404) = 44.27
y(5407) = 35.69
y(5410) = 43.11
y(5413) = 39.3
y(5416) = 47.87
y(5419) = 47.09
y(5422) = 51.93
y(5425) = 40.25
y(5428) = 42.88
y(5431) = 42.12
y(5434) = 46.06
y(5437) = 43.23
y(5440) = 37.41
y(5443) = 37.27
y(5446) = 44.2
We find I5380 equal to 3.3 angstrom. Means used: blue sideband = 49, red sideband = 41.1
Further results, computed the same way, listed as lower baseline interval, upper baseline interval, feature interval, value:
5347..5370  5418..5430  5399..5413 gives 1.6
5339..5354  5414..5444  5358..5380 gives -3.4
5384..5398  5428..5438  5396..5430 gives -1.2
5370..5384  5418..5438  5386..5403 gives 1.4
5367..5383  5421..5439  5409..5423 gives -0.8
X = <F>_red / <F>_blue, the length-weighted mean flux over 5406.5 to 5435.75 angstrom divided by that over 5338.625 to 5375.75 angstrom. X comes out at 1.05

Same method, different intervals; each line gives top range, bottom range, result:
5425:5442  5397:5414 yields 1.04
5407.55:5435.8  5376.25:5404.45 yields 1.12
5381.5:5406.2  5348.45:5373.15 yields 0.90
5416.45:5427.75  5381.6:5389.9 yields 1.14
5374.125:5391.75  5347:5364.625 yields 0.87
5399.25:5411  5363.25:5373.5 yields 0.91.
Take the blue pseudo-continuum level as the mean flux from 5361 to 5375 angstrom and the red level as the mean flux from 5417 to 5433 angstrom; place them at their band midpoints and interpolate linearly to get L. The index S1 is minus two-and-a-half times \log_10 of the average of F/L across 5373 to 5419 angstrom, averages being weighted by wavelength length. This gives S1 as 0.12 mag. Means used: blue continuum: 44.9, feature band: 40.4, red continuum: 45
